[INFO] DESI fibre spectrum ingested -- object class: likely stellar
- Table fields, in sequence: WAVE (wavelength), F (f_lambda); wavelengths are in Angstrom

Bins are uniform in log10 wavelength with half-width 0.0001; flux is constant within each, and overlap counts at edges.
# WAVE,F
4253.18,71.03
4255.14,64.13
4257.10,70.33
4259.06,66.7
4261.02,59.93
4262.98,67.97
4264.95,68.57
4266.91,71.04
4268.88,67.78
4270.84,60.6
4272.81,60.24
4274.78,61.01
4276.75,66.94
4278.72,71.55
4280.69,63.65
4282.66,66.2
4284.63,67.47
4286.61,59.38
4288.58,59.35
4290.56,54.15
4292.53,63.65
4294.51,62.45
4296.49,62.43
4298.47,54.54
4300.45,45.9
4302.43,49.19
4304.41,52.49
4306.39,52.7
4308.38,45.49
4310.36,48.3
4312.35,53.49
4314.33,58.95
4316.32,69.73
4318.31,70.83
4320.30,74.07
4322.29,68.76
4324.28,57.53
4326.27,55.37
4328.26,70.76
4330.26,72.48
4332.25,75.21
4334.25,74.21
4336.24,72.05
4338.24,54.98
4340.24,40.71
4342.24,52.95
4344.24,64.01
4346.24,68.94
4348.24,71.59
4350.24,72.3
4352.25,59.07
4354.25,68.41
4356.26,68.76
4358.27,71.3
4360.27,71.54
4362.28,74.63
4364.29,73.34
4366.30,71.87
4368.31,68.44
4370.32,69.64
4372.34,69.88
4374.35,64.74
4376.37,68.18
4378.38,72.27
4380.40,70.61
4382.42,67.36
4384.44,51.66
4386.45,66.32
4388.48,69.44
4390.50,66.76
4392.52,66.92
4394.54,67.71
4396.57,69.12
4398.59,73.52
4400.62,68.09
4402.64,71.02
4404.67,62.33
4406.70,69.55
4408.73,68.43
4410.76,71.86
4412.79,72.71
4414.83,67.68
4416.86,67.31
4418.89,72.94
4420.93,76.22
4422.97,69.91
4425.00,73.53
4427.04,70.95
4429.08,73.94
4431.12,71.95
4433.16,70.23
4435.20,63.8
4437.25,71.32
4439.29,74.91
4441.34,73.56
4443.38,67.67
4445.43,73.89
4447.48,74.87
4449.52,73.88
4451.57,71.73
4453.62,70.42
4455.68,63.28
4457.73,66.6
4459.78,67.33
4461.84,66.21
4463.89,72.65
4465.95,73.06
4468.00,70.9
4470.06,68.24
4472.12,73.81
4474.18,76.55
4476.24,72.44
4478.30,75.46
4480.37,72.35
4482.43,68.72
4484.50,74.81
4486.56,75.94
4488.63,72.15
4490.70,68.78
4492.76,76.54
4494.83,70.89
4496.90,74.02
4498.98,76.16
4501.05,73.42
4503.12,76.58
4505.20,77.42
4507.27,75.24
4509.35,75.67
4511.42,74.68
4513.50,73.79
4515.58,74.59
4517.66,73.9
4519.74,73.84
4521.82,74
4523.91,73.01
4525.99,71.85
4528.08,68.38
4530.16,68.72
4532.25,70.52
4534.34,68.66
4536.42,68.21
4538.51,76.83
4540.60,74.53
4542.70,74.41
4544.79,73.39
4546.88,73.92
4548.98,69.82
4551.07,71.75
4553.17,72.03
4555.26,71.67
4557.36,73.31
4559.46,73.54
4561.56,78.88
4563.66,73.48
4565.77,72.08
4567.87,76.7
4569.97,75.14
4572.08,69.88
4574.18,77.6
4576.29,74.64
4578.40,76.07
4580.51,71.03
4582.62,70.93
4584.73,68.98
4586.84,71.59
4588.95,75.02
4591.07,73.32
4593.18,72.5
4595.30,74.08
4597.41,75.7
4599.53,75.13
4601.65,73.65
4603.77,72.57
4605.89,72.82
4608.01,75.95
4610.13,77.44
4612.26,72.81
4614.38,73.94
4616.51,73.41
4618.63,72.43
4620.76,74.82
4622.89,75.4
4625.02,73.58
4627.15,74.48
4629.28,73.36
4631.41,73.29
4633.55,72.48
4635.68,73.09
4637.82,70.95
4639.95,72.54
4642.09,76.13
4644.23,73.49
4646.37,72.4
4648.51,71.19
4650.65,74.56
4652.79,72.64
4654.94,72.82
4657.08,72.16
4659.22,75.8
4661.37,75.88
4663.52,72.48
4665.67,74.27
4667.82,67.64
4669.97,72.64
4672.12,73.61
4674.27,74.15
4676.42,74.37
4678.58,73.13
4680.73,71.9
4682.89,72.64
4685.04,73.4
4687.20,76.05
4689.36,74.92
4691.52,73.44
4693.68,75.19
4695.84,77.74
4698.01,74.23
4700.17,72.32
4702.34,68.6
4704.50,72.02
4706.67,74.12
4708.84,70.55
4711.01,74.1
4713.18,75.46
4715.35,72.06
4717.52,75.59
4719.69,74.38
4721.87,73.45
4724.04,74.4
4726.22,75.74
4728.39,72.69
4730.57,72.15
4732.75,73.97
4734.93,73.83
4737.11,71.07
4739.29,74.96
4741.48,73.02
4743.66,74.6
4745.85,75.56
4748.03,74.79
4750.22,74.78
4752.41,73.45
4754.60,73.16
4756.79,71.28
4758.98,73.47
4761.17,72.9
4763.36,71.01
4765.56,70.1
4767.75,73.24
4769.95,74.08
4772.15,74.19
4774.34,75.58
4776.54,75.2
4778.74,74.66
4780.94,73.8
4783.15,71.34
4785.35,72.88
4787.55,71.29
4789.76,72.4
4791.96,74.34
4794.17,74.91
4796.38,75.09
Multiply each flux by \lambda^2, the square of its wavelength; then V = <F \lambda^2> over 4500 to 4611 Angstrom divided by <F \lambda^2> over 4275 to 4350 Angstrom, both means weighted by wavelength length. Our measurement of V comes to 1.33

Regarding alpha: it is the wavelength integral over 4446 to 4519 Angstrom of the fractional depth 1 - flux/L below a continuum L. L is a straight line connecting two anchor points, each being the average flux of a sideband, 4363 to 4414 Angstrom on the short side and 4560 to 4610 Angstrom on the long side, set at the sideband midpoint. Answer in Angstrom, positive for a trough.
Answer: -1.6 Angstrom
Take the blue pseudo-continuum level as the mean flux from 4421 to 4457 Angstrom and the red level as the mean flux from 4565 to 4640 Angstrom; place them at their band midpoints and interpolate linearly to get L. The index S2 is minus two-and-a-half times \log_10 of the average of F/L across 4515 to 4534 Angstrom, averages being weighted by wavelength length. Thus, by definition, 0.01 mag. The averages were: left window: 71.3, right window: 73.6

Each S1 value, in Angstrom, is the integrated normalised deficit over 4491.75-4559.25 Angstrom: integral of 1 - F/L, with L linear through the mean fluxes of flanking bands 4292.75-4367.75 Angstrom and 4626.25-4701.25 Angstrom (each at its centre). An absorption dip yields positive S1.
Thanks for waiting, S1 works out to -3.9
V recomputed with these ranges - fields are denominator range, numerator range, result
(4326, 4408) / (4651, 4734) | 1.26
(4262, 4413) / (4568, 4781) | 1.32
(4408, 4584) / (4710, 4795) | 1.13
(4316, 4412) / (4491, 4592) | 1.18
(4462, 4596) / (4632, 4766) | 1.08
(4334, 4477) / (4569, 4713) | 1.18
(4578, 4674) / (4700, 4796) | 1.05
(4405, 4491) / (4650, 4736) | 1.15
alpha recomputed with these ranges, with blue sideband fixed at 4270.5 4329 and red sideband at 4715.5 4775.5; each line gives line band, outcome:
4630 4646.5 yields -0.6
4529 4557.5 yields -1.9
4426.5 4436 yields -0.9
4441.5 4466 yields -2.0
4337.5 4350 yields 0.4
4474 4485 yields -1.3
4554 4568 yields -1.2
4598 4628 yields -2.0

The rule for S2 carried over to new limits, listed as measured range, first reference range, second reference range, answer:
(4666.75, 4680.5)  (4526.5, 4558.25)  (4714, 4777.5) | 0.01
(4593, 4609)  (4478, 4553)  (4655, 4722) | -0.01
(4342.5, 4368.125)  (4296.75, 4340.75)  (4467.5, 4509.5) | -0.10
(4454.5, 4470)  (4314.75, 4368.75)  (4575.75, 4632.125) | 0.02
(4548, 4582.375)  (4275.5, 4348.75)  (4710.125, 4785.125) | -0.08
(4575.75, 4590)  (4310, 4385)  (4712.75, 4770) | -0.03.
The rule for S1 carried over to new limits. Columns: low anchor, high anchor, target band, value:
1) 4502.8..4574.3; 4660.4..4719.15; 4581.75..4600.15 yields 0.08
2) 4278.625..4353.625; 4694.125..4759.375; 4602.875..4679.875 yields -2.60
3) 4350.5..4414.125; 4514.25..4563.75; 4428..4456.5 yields -0.42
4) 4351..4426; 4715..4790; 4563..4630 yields -2.06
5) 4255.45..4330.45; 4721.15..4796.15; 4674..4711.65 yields -0.85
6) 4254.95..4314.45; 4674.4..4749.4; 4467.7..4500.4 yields -3.12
